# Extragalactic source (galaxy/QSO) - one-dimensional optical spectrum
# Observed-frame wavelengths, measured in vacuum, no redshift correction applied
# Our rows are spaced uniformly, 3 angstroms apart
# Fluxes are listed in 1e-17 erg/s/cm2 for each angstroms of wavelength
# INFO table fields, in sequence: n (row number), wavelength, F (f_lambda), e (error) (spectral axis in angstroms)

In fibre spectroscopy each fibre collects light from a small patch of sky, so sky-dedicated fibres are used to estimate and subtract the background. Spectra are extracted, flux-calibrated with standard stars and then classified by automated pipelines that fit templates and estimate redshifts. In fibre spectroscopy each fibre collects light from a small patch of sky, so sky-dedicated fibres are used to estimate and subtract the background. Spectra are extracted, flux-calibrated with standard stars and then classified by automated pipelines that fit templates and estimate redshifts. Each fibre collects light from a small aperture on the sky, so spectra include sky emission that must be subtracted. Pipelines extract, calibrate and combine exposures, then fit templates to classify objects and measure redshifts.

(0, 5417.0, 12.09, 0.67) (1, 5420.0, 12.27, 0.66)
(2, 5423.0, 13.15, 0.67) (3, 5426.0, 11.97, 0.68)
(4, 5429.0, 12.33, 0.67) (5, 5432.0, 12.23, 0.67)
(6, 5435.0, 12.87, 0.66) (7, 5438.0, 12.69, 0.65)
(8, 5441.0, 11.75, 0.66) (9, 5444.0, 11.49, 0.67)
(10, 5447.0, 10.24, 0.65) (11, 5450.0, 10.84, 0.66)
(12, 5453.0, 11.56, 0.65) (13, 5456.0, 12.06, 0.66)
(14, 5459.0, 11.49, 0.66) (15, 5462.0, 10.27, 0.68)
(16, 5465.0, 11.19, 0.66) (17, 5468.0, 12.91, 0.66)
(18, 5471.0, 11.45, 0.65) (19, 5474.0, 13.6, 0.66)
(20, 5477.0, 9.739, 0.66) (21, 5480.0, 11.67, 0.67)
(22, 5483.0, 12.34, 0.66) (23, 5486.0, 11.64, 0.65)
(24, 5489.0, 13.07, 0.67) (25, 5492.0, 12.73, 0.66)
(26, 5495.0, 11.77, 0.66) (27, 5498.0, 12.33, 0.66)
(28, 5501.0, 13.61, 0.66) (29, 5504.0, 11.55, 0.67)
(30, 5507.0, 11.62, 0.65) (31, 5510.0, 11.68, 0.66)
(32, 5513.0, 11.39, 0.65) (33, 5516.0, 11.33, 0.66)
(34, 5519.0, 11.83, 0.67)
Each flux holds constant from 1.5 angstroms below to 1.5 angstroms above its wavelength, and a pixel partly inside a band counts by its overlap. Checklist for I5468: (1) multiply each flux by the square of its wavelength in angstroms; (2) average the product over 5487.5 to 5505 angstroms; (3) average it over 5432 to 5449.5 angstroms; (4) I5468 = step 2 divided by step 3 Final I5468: 1.09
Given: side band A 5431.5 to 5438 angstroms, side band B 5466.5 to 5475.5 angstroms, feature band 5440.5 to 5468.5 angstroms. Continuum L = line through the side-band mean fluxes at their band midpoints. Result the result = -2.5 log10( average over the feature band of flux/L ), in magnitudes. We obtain 0.12 mag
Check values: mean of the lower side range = 12.6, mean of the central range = 11.3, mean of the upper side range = 12.7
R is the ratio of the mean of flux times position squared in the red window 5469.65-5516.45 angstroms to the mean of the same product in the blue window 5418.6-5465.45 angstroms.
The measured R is 1.0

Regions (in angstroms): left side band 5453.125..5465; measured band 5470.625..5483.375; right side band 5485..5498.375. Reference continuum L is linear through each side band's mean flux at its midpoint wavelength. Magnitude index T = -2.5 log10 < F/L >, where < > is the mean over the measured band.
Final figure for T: 0.01 mag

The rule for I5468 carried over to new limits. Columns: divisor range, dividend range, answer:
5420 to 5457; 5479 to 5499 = 1.04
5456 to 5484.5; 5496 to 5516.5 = 1.04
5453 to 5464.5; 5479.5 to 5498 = 1.10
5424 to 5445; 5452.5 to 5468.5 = 0.95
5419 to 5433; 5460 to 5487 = 0.96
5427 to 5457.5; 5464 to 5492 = 1.03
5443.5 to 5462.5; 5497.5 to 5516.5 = 1.09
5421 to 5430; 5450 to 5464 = 0.91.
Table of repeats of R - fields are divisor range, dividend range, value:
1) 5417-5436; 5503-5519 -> 0.96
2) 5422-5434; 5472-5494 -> 0.99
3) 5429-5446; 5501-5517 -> 0.99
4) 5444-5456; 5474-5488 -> 1.06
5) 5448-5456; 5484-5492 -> 1.11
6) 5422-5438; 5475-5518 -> 0.98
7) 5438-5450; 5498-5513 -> 1.09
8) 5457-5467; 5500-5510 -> 1.10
